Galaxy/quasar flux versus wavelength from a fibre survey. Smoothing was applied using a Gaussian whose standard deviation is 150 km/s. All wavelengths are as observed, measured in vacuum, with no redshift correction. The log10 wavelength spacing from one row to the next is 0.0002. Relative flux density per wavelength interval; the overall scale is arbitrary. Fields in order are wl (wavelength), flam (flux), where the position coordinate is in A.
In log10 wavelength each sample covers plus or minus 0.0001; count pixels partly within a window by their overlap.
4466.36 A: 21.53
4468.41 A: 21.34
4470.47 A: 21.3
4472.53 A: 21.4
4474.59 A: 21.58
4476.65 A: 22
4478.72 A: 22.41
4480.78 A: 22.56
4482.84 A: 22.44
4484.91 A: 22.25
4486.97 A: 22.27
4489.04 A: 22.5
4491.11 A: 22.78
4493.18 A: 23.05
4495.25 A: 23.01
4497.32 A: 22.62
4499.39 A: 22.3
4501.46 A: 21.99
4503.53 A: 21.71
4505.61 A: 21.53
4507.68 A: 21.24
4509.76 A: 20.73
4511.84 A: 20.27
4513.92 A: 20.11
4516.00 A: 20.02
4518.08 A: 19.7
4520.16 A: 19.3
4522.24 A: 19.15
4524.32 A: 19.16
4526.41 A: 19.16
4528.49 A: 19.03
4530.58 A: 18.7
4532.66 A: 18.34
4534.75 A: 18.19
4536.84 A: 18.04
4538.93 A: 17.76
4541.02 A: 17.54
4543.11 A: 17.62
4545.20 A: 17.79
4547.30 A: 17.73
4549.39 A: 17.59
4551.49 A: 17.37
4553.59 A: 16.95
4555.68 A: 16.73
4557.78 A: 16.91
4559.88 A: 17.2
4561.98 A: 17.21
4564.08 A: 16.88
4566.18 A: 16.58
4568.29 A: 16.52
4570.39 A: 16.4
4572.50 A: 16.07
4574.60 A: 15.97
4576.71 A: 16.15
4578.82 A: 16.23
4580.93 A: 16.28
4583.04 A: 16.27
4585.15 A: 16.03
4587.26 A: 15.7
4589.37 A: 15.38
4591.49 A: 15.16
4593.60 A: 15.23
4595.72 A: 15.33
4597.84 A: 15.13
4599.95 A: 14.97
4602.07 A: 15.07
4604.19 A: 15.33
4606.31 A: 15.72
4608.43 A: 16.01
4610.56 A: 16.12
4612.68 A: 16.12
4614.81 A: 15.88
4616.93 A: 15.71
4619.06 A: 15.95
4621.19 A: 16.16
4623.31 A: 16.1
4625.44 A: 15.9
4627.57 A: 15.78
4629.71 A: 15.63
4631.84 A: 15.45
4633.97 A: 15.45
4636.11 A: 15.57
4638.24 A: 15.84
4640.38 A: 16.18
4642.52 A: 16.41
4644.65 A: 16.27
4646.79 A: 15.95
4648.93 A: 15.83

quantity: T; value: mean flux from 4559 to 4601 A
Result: 16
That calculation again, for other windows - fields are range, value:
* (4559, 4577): 16.6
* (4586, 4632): 15.6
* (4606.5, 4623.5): 16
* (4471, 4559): 20.1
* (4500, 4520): 20.8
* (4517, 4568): 17.9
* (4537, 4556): 17.5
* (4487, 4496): 22.7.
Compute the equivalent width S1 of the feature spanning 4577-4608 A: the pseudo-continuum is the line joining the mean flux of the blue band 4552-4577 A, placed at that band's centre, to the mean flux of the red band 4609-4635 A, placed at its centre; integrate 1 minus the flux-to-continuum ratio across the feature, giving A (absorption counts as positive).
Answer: 1.3 A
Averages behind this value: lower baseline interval 16.7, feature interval 15.6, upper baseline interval 15.9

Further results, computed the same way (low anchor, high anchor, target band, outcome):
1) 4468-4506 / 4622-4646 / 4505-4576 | 6.2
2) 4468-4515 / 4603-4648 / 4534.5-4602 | 7.0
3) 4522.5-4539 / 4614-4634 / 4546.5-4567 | 0.8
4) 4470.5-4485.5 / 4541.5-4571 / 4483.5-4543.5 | -1.7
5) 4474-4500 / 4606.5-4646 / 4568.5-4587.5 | 2.1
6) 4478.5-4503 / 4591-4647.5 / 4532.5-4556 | 2.4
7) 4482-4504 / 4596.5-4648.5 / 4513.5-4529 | 1.2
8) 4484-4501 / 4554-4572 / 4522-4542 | 0.9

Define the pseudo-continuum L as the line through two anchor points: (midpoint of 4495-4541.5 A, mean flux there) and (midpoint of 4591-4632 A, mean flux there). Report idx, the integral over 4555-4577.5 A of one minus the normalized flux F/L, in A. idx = 1.4 A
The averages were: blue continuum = 20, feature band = 16.6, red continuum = 15.6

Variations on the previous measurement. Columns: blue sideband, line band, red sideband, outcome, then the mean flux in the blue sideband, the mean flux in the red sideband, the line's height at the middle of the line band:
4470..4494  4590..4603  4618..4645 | 1.7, 22.2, 15.9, 17.4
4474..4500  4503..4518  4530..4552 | -0.2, 22.5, 17.9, 20.5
